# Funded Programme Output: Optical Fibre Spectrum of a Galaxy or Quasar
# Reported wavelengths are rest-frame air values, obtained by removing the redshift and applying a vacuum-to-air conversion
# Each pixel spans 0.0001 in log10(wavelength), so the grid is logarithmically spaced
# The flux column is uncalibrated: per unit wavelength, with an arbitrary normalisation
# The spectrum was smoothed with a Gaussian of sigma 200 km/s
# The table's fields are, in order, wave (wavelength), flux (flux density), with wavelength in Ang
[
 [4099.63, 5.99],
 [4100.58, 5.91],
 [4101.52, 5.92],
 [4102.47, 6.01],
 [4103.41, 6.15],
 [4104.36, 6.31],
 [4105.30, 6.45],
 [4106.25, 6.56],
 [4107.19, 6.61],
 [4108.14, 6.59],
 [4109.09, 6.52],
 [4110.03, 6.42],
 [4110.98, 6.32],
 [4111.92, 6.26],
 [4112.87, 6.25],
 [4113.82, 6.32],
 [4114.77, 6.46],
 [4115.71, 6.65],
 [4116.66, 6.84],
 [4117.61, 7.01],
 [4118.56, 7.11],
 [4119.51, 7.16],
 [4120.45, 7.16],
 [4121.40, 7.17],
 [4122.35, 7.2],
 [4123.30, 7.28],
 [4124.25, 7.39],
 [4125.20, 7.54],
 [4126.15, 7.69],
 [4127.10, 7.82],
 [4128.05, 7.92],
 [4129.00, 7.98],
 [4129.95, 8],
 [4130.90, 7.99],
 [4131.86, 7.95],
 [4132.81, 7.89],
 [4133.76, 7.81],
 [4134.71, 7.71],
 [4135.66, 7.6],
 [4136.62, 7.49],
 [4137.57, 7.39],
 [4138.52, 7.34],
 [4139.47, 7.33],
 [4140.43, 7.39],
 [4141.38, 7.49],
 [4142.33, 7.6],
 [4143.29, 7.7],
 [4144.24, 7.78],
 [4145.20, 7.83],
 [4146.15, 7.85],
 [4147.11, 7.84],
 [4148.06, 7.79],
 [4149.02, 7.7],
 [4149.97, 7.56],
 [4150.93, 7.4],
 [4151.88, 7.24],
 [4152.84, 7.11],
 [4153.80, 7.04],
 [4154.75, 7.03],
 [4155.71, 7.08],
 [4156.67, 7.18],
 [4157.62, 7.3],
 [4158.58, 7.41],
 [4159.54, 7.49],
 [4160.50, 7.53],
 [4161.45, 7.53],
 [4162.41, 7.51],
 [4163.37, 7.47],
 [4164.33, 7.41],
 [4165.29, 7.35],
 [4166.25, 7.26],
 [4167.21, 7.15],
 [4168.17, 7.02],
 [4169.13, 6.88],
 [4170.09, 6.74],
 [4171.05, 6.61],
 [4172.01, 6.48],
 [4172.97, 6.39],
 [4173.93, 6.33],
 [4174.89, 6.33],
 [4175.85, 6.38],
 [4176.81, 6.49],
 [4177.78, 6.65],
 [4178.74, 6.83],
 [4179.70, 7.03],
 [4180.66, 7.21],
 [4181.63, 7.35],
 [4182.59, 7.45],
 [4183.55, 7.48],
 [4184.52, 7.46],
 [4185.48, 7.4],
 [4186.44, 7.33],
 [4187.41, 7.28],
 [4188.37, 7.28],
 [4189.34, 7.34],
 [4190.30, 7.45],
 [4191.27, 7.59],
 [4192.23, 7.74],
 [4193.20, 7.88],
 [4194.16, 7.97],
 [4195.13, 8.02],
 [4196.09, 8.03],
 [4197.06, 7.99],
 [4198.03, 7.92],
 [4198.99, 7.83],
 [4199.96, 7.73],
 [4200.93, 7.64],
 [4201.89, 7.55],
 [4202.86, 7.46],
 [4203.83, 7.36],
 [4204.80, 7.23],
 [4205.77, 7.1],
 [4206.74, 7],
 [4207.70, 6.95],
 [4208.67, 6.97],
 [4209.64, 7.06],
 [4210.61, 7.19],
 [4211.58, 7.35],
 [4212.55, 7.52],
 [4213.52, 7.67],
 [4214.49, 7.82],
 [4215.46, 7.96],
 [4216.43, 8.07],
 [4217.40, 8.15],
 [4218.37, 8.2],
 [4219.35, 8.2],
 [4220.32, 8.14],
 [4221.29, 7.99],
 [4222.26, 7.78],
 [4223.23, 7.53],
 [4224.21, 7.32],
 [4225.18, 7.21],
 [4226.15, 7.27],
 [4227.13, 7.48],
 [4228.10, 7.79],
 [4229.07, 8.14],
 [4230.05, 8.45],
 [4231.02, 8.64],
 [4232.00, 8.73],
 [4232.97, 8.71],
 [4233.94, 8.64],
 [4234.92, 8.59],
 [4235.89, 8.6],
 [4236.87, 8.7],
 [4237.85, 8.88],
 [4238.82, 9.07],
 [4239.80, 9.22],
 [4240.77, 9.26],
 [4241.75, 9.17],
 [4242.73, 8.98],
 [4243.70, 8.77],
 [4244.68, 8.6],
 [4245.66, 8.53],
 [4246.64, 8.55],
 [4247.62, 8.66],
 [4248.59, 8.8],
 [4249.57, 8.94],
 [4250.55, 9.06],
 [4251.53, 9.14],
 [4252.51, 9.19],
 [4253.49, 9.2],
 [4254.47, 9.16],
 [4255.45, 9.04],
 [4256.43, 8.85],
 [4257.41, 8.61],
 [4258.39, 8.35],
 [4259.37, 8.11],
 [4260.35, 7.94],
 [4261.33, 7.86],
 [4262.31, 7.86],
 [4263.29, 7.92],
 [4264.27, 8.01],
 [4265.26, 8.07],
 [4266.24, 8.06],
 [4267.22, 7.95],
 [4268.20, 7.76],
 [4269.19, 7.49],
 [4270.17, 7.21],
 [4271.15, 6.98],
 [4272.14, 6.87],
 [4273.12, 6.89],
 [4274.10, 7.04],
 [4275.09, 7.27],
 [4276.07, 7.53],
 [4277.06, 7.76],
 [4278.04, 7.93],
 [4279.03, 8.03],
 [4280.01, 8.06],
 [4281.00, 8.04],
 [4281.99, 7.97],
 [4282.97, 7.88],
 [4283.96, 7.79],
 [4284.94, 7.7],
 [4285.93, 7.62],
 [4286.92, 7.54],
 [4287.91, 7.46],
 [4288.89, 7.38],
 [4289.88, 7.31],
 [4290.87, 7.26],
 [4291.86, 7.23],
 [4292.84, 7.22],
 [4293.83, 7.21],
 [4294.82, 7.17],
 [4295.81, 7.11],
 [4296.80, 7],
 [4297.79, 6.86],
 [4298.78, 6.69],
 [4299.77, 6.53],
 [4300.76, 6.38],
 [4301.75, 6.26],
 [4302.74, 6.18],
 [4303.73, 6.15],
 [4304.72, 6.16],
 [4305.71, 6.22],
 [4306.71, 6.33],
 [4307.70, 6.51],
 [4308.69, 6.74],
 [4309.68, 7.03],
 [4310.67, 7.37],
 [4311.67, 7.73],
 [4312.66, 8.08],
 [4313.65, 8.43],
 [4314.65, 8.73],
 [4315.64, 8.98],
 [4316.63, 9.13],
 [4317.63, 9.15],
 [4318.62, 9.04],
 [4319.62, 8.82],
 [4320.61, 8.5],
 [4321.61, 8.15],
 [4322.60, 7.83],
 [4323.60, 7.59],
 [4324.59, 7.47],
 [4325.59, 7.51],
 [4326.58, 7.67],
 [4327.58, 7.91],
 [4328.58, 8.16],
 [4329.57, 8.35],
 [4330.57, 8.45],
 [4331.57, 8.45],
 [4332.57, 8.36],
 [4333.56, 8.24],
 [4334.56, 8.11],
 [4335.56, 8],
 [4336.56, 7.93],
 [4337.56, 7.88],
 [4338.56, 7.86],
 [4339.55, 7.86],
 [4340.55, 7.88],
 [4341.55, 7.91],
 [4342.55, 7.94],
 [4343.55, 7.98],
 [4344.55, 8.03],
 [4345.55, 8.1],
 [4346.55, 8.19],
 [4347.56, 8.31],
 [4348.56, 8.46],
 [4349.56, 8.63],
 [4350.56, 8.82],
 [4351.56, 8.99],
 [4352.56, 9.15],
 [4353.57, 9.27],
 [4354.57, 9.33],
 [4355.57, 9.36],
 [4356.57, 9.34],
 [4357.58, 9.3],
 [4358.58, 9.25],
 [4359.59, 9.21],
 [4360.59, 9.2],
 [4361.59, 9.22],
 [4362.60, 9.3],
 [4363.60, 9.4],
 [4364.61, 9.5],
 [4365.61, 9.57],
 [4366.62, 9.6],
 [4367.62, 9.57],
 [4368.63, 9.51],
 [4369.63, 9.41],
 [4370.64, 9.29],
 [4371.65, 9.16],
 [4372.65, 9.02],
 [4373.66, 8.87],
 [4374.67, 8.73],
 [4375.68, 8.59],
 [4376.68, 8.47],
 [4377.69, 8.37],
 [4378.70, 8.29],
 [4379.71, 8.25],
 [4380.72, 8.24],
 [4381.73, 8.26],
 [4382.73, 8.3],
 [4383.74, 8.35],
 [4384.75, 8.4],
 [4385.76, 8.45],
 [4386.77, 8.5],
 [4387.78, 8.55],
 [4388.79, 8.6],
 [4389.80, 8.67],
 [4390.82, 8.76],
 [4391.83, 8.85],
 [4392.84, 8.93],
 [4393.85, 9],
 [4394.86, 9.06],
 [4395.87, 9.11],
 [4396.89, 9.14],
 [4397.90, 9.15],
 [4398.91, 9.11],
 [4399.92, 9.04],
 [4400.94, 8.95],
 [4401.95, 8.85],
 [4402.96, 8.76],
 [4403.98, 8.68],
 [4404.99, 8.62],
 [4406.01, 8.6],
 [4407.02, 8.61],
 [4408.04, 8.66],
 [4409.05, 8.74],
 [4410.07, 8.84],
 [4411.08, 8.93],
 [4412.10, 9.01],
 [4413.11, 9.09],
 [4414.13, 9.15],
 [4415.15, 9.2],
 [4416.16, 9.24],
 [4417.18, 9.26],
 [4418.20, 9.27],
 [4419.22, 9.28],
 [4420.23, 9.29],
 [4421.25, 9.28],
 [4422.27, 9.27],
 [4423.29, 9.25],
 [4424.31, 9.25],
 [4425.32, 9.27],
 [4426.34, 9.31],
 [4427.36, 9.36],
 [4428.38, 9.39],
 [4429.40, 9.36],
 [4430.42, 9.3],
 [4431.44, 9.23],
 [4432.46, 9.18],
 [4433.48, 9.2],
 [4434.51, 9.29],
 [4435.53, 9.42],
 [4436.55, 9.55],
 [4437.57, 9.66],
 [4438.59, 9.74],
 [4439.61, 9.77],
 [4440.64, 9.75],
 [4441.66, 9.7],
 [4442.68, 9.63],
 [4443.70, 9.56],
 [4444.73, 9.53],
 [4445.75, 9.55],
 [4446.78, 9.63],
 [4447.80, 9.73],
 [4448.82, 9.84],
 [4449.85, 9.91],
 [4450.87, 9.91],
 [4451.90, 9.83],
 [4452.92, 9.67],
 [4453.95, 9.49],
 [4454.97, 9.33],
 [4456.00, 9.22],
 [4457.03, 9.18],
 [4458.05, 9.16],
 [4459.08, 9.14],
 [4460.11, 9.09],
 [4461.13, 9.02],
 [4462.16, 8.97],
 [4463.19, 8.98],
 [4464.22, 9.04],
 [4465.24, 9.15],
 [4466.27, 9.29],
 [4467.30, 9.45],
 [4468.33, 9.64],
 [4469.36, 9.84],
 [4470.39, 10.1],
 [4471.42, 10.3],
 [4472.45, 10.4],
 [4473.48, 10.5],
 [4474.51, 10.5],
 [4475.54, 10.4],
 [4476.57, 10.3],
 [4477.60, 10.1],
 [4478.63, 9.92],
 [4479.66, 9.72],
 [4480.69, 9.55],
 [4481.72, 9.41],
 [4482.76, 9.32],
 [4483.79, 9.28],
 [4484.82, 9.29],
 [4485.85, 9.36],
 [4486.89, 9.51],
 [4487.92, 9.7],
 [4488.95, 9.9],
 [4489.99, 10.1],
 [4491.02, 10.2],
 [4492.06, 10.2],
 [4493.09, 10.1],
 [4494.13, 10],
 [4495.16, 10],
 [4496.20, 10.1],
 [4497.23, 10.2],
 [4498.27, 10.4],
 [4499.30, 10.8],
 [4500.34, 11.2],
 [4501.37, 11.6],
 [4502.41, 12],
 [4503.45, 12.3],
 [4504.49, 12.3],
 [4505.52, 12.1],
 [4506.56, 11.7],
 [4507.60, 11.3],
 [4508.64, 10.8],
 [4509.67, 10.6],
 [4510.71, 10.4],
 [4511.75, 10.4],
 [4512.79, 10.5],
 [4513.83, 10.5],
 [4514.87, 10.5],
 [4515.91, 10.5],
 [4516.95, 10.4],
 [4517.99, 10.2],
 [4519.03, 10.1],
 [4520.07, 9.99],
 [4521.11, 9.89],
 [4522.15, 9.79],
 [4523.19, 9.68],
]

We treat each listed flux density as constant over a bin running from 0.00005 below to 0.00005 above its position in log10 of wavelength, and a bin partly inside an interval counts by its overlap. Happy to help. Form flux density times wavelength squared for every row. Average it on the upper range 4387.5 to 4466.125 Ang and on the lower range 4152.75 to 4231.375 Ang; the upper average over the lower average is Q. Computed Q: 1.4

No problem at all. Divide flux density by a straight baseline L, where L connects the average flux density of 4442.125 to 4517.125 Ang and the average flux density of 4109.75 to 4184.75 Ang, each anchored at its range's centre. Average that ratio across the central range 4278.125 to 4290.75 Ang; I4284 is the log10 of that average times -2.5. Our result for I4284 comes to 0.09 mag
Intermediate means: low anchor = 7.24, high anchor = 10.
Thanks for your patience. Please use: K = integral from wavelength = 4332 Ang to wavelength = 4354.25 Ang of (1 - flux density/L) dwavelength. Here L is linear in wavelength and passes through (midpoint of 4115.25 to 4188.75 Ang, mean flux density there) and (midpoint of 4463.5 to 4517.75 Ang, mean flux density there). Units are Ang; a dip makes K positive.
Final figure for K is 1.8 Ang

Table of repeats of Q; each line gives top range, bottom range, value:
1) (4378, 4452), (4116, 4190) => 1.41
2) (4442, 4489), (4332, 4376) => 1.15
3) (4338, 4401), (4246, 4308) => 1.20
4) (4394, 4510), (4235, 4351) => 1.31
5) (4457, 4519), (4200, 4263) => 1.40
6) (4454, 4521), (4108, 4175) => 1.64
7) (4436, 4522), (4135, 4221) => 1.56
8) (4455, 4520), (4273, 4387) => 1.34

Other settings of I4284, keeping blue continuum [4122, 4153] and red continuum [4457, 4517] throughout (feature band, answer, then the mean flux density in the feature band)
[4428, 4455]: 0.03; 9.57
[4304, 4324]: 0.14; 7.81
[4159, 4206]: 0.10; 7.29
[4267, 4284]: 0.14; 7.57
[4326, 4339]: 0.12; 8.1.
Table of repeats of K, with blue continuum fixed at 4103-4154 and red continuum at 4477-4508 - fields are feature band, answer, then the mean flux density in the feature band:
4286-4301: 2.68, 7.12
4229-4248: -1.31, 8.75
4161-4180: 1.78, 6.89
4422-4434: 0.67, 9.28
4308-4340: 2.98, 8.1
